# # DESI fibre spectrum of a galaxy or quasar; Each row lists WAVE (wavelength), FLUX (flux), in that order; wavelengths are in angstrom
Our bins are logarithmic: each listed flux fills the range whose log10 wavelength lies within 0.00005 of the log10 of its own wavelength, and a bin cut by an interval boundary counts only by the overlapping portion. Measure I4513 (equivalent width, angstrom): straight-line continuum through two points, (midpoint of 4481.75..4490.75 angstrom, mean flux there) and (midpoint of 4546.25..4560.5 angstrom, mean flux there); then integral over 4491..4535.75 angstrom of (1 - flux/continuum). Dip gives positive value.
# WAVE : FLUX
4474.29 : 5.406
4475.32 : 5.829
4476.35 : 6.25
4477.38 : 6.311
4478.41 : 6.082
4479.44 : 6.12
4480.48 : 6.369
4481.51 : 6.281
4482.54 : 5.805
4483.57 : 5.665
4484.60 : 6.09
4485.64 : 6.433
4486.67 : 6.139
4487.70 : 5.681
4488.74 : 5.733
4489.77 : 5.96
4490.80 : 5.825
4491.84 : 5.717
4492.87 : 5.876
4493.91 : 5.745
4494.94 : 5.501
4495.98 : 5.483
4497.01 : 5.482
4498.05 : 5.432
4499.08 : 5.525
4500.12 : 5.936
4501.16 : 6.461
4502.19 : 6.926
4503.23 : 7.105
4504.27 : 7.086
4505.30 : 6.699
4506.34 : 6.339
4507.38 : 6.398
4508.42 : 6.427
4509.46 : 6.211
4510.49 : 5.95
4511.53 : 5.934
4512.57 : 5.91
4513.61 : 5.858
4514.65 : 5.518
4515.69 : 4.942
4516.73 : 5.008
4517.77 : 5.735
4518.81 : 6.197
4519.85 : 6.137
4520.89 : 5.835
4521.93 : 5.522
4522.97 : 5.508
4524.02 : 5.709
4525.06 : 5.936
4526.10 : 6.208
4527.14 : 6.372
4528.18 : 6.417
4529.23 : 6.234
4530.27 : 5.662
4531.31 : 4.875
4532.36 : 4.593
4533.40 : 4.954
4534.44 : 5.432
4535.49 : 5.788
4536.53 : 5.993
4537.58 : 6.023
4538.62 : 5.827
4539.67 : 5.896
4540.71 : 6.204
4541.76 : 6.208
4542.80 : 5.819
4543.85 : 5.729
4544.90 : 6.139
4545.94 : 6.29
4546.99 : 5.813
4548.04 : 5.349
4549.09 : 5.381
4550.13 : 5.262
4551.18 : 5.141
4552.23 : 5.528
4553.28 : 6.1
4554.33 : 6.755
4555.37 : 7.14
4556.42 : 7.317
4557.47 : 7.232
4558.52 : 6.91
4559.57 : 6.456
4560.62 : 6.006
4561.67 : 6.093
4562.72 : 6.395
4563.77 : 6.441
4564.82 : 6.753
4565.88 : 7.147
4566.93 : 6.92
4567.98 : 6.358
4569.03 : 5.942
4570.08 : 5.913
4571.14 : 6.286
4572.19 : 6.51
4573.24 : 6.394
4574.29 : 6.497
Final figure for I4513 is 1.23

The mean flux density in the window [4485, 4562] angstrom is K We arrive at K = 5.96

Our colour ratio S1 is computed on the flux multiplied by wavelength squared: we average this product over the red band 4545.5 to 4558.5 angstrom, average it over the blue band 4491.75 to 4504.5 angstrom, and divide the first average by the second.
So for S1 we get 1.05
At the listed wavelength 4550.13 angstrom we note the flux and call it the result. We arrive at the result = 5.262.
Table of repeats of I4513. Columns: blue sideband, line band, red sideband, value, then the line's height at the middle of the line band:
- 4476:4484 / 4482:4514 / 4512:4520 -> -0.9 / 5.88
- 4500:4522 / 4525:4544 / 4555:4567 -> 1.8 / 6.4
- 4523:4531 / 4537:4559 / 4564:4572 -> 0.5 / 6.25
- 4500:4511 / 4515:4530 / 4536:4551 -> 0.9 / 6.22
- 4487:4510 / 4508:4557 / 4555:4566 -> 4.3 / 6.41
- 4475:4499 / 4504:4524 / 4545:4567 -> 0.4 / 6.05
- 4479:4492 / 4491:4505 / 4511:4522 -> -0.4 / 5.87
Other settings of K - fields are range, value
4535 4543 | 5.98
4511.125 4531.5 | 5.79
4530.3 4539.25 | 5.45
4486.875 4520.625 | 5.96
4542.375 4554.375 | 5.73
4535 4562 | 6.09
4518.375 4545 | 5.81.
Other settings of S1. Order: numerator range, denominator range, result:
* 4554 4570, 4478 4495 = 1.15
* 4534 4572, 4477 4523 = 1.06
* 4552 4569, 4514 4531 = 1.16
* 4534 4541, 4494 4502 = 1.04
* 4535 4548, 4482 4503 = 1.03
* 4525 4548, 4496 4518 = 0.98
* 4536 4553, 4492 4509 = 0.96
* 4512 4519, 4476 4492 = 0.94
